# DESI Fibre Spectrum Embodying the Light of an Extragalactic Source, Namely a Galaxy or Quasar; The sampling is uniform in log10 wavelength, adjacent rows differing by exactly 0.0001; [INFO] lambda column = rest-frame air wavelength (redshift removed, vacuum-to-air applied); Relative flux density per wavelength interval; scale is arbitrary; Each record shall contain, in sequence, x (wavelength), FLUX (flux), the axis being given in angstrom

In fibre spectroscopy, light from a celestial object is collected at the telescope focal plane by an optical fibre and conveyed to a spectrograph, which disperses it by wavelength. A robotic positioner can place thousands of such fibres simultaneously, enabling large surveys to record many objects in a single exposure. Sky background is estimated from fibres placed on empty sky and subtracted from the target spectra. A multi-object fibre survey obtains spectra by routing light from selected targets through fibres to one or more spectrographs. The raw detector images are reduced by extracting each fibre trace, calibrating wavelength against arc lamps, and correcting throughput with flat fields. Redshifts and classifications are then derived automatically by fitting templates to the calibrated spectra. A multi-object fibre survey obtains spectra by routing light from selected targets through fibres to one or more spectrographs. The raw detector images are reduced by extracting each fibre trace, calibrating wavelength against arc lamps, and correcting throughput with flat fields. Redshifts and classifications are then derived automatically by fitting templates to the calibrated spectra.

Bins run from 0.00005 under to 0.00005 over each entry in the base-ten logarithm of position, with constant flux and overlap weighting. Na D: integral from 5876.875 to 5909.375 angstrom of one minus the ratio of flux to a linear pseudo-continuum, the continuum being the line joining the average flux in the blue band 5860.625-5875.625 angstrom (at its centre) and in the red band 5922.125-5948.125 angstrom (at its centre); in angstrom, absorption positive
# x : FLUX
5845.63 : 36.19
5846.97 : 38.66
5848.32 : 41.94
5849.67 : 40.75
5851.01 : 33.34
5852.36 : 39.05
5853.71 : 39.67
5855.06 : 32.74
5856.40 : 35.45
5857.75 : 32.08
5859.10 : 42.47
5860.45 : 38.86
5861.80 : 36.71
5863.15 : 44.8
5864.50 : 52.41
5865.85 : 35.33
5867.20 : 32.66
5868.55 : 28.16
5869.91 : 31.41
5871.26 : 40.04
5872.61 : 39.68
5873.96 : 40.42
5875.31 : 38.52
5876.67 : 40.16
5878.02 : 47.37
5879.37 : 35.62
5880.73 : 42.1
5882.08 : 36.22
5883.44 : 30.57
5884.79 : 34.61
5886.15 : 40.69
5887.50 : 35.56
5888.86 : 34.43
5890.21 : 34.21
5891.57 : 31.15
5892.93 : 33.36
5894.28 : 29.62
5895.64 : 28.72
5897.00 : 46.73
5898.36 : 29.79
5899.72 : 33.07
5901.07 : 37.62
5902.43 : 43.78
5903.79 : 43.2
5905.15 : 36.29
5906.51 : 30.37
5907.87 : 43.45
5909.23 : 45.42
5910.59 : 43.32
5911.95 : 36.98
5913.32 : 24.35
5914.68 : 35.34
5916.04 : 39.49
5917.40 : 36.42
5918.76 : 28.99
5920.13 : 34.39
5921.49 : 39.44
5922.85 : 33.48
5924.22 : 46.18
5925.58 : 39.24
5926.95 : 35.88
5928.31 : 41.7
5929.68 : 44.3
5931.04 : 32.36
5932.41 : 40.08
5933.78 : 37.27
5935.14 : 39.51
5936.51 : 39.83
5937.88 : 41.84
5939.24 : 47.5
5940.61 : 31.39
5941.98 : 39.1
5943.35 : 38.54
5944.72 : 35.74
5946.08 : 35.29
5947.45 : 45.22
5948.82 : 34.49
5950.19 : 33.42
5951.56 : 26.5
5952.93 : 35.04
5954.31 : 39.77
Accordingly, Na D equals 1.5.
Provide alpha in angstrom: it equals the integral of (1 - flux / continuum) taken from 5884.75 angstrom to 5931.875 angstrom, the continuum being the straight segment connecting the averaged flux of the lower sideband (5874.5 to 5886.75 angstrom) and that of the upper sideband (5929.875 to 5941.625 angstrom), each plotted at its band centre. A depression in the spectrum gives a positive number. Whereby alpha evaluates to 2.4 angstrom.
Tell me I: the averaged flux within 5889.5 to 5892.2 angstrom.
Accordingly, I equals 32.8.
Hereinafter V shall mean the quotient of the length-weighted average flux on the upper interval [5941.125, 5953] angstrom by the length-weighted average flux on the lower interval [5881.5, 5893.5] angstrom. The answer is 1.04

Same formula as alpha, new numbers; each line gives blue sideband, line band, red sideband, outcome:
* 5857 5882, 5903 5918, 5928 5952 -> 0.24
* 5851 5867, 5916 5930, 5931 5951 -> 0.14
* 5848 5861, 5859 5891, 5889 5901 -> -2.15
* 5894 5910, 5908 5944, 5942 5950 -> -0.58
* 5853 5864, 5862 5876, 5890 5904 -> -0.35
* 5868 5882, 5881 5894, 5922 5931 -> 1.35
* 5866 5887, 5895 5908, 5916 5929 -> 0.08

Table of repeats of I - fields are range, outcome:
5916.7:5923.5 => 34.6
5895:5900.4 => 34.6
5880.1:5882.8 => 39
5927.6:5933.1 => 39.6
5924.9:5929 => 38.9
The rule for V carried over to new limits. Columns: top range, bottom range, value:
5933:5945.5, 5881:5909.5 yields 1.08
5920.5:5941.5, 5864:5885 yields 1.04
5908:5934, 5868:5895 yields 1.04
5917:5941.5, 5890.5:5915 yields 1.06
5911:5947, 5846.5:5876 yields 0.99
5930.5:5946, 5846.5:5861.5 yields 1.02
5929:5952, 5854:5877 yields 1.00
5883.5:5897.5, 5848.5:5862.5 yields 0.93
